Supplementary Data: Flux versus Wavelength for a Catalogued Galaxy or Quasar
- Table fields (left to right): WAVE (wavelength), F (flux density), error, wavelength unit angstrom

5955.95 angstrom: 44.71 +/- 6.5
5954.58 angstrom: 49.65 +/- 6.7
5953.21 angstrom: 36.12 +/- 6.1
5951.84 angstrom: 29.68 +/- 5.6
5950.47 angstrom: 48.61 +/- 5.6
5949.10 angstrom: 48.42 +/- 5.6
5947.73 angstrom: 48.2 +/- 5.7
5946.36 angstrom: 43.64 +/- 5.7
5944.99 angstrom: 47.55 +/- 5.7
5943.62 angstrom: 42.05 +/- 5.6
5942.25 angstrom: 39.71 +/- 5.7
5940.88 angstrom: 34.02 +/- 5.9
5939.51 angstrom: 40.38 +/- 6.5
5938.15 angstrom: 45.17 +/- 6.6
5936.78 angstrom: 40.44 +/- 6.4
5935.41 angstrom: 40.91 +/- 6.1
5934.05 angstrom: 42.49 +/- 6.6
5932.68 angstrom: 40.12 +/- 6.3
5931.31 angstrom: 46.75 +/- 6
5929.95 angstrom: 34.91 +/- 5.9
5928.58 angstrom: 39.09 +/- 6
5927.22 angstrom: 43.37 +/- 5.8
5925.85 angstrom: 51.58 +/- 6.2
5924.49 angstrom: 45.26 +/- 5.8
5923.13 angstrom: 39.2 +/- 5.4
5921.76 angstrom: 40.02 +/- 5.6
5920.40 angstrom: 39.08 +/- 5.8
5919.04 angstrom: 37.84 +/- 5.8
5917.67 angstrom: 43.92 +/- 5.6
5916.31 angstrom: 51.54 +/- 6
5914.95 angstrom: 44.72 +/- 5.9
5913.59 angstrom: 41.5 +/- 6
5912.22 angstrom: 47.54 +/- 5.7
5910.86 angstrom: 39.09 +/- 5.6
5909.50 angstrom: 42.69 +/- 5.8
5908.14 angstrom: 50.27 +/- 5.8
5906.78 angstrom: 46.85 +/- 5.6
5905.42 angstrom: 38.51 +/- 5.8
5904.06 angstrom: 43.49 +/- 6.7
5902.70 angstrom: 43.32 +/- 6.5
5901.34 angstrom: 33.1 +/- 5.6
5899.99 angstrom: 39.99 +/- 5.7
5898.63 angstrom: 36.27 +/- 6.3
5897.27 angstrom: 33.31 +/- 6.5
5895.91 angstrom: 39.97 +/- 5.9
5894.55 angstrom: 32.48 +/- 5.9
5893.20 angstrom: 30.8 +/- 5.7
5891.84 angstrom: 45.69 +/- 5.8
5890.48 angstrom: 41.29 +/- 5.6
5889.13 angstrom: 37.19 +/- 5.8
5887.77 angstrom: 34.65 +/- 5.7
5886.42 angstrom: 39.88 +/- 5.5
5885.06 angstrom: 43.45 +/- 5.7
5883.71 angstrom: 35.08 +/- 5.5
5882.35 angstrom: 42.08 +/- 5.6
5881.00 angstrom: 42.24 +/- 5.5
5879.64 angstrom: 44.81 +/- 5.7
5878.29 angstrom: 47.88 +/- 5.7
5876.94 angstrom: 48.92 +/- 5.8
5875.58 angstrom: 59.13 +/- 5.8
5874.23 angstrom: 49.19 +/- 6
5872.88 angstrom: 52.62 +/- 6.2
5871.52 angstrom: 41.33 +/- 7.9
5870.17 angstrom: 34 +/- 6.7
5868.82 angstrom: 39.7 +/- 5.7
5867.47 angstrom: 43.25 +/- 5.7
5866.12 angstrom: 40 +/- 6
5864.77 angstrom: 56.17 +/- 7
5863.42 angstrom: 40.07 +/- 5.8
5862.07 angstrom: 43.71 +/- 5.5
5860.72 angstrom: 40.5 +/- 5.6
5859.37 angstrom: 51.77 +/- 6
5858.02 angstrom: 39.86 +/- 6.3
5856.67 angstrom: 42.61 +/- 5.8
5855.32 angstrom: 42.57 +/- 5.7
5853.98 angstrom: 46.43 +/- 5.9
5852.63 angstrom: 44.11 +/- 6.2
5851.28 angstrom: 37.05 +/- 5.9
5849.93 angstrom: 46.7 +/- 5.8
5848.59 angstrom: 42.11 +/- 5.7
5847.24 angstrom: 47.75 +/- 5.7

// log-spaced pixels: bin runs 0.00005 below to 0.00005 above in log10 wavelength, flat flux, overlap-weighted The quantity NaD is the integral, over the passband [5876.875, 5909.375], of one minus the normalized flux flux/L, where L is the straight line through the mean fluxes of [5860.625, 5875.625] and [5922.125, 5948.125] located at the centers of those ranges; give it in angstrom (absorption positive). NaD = 2.49 angstrom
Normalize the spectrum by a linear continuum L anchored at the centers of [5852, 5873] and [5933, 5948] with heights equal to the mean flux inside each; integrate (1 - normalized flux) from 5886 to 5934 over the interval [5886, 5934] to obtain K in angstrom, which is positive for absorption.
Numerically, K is 1.7 angstrom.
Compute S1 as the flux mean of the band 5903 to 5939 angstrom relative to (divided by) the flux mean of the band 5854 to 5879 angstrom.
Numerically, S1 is 0.95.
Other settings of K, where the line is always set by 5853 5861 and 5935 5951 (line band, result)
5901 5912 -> 0.24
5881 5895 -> 1.68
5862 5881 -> -0.75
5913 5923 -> 0.23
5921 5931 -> 0.31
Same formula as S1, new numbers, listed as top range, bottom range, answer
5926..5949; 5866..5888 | 0.97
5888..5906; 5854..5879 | 0.84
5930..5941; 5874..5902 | 1.01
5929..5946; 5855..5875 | 0.94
